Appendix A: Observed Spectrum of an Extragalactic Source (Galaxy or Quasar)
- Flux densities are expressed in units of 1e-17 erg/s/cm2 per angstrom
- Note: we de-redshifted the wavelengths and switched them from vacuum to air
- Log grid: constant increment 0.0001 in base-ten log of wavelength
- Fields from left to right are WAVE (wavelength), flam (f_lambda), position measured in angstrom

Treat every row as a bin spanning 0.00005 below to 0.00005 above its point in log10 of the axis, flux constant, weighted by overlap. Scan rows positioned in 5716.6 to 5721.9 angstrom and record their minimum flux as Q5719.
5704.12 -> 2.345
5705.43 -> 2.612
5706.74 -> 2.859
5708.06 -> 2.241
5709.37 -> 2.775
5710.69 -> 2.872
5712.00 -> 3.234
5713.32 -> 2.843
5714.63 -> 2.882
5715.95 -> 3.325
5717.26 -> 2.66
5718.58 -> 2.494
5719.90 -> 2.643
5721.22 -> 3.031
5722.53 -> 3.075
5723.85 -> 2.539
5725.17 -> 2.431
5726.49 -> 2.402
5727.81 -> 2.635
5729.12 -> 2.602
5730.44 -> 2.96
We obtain 2.494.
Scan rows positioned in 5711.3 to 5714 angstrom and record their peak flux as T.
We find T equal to 3.234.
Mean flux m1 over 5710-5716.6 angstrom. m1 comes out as 3.03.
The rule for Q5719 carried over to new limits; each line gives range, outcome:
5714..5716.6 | 2.882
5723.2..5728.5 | 2.402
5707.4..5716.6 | 2.241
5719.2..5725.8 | 2.431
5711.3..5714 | 2.843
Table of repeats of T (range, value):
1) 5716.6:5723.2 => 3.075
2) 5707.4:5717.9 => 3.325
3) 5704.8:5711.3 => 2.872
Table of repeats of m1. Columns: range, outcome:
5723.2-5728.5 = 2.5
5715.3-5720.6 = 2.78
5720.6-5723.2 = 3.06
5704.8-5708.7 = 2.57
